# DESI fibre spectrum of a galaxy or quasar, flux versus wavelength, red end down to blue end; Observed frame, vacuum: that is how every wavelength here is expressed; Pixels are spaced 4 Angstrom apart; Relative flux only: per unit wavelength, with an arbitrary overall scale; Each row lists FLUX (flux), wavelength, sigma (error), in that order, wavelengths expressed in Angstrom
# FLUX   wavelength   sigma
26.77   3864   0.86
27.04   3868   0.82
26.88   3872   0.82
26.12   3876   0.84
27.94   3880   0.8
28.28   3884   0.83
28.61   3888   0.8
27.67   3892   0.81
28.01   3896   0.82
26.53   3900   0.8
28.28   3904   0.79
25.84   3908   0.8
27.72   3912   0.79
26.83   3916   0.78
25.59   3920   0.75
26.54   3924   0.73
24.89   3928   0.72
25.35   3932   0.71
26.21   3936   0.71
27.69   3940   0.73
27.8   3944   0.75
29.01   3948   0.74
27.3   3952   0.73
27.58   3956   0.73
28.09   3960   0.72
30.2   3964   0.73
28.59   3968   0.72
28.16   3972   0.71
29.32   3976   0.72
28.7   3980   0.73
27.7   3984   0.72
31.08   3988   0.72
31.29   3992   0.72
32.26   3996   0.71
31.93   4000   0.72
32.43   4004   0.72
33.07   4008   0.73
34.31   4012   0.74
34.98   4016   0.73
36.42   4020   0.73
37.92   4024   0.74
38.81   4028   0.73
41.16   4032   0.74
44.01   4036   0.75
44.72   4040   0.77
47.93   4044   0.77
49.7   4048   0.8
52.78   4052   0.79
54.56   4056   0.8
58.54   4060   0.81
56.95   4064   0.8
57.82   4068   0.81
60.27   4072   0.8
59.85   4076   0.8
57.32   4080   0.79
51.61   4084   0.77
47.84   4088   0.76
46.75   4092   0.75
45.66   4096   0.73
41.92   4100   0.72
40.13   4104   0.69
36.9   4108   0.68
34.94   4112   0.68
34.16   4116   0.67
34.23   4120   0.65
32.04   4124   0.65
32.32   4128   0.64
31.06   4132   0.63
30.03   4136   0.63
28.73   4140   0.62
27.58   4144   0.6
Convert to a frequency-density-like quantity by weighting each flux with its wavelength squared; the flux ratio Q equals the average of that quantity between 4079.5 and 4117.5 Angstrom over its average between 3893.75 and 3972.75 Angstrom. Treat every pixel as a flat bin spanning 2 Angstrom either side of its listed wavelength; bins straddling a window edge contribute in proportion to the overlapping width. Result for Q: 1.72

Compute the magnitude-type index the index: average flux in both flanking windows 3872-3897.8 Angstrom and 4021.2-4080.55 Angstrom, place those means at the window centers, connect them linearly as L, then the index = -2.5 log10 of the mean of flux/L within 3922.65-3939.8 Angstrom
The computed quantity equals 0.30 mag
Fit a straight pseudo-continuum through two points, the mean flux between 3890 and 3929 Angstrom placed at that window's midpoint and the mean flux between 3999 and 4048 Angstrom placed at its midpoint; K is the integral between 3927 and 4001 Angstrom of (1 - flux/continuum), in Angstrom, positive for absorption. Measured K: 8.9 Angstrom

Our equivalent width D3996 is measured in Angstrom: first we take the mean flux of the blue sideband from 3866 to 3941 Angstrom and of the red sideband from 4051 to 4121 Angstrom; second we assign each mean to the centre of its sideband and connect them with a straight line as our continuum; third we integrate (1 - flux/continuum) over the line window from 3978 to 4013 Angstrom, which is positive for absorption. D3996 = 6.1 Angstrom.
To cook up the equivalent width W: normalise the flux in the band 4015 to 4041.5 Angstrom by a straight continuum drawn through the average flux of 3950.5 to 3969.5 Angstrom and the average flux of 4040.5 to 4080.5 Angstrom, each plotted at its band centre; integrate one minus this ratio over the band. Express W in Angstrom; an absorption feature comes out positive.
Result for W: 3.9 Angstrom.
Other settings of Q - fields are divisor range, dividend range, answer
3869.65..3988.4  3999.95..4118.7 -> 1.74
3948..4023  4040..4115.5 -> 1.68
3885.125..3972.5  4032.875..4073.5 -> 2.03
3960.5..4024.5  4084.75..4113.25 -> 1.42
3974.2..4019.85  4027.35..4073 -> 1.64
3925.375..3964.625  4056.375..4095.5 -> 2.14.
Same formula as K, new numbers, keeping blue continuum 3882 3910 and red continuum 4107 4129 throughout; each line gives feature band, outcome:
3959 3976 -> 0.5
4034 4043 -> -3.7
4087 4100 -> -4.9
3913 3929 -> 1.2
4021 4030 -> -1.9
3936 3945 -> 0.5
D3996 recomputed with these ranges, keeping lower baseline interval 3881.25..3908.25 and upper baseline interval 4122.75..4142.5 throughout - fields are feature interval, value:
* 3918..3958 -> 2.1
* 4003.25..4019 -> -2.6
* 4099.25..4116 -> -4.0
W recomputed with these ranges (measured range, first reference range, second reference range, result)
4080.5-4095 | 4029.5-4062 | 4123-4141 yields -3.31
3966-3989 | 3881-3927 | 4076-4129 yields 2.74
